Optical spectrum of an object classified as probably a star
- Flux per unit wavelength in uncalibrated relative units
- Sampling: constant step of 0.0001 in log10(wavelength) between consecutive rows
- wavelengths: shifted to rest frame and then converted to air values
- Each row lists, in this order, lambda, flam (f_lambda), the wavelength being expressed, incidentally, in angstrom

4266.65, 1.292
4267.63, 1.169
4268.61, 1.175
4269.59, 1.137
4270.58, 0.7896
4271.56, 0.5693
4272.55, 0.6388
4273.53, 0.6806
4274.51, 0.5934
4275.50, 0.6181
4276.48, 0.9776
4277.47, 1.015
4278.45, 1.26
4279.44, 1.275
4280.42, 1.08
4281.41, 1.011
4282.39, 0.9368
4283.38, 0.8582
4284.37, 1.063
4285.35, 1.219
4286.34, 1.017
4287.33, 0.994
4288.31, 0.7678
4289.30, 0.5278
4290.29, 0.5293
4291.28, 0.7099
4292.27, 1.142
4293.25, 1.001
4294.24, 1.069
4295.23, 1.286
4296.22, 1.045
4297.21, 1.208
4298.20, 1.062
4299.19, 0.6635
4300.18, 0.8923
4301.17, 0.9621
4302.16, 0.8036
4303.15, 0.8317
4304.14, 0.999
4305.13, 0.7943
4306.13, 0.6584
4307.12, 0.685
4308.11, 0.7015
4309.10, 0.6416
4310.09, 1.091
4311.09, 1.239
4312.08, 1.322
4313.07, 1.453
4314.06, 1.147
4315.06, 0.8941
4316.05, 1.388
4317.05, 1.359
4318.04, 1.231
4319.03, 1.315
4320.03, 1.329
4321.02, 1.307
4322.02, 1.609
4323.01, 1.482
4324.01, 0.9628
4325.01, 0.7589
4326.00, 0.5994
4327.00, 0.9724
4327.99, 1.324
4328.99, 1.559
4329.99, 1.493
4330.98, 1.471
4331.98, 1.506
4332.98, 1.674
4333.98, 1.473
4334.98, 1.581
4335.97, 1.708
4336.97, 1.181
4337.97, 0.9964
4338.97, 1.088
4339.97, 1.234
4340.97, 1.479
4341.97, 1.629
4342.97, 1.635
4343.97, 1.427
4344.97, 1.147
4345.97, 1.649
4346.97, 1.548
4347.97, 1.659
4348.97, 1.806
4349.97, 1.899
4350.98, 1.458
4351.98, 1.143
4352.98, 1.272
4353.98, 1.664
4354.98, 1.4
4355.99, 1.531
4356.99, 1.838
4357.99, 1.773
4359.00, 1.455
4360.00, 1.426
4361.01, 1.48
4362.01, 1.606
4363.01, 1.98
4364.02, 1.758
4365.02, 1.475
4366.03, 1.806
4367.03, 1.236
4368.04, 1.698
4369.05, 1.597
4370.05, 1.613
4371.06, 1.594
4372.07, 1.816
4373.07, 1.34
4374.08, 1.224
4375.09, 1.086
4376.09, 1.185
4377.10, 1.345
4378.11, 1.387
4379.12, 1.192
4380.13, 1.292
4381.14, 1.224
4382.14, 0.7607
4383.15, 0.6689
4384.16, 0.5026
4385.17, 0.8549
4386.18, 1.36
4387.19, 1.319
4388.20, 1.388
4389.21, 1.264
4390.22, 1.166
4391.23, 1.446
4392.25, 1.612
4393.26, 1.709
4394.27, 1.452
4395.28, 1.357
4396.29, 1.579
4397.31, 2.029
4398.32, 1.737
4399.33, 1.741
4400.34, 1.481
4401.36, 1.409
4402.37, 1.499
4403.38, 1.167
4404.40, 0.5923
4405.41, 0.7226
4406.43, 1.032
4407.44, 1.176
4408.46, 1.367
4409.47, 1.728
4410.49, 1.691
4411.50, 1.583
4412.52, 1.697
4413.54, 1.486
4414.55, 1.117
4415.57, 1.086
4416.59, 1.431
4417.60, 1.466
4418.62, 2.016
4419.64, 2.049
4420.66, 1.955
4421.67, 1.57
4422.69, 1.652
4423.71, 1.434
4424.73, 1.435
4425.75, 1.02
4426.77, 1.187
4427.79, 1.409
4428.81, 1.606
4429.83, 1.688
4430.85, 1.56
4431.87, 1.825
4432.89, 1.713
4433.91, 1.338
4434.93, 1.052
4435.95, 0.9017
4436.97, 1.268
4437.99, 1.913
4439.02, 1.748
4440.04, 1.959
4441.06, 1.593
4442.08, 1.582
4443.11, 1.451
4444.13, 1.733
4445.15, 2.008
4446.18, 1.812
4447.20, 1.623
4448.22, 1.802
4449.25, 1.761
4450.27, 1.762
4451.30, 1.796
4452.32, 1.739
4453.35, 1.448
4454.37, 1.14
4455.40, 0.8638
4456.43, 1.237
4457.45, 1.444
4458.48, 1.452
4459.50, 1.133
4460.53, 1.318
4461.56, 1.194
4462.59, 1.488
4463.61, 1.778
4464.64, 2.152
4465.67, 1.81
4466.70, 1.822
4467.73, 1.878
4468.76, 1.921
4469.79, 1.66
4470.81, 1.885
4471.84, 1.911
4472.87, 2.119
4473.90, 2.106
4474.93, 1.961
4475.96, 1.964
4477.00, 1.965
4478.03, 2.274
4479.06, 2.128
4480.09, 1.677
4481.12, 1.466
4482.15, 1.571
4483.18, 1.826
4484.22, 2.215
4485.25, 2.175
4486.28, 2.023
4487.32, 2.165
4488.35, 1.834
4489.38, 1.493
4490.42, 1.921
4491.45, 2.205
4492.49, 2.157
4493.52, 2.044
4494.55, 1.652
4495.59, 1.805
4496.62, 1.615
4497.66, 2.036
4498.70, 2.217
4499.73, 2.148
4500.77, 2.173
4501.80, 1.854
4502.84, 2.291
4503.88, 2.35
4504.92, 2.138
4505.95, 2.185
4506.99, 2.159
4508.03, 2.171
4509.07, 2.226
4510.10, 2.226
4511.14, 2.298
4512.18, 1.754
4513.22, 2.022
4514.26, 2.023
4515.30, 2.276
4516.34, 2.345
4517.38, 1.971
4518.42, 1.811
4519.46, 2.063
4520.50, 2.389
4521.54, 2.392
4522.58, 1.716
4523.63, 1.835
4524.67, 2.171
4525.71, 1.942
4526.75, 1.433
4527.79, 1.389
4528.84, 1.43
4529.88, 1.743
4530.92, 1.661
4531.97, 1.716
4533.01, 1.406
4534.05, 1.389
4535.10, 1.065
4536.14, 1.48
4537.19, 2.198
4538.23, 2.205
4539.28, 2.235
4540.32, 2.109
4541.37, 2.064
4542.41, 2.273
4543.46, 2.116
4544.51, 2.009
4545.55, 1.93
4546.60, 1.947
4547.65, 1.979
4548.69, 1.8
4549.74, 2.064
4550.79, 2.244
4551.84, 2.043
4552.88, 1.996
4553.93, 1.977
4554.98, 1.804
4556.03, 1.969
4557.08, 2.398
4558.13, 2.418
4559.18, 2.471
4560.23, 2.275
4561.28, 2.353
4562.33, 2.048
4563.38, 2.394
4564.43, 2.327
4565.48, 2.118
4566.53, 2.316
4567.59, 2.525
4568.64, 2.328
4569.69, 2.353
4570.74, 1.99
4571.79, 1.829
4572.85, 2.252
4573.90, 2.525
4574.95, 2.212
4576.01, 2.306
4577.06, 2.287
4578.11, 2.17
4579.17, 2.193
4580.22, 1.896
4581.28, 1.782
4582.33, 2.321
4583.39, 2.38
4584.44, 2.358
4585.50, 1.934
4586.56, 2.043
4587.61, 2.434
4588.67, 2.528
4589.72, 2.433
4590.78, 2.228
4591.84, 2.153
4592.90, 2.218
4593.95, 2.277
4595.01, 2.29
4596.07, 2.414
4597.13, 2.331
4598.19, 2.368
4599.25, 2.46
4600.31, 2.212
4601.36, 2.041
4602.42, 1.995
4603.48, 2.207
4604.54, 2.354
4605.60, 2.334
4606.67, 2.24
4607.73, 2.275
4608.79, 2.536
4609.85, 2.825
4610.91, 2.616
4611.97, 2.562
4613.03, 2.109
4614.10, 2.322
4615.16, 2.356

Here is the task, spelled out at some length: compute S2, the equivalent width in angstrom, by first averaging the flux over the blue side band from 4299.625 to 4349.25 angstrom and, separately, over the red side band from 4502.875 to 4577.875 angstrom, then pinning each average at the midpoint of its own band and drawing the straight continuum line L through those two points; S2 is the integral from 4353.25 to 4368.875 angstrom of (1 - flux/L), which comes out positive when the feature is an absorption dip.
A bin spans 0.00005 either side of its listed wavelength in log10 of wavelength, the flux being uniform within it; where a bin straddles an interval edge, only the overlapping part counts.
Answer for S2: -2.64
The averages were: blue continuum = 1.23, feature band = 1.6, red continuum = 2.06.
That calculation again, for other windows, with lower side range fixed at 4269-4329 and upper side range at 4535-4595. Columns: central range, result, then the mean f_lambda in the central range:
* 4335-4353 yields -3.86 angstrom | 1.45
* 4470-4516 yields -4.23 angstrom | 2.02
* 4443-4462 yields 1.72 angstrom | 1.51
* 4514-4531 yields 0.43 angstrom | 1.92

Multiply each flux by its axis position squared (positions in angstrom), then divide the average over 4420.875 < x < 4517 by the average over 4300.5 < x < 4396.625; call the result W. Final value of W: 1.43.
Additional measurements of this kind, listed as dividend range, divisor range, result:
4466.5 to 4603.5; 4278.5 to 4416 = 1.75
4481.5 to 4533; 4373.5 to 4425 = 1.52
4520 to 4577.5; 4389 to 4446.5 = 1.44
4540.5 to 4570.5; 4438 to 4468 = 1.41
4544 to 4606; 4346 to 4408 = 1.71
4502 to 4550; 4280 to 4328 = 2.13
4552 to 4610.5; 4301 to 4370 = 1.87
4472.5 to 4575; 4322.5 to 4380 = 1.52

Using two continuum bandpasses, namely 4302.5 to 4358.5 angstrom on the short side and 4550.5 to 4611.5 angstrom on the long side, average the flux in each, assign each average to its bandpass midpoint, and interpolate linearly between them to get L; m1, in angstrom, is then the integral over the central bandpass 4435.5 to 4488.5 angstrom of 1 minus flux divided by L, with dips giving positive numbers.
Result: 2.46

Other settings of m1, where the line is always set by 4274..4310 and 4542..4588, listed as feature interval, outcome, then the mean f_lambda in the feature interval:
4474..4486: -1.1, 1.94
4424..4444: 1.0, 1.49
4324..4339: -2.6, 1.29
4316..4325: -2.2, 1.3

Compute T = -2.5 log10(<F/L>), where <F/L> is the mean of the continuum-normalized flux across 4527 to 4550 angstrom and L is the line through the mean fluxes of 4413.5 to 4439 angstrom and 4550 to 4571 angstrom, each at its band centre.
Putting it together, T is 0.16 mag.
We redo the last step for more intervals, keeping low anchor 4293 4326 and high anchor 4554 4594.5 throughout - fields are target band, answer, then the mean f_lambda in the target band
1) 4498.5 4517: -0.117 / 2.16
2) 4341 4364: -0.245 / 1.57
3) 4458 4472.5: 0.046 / 1.68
